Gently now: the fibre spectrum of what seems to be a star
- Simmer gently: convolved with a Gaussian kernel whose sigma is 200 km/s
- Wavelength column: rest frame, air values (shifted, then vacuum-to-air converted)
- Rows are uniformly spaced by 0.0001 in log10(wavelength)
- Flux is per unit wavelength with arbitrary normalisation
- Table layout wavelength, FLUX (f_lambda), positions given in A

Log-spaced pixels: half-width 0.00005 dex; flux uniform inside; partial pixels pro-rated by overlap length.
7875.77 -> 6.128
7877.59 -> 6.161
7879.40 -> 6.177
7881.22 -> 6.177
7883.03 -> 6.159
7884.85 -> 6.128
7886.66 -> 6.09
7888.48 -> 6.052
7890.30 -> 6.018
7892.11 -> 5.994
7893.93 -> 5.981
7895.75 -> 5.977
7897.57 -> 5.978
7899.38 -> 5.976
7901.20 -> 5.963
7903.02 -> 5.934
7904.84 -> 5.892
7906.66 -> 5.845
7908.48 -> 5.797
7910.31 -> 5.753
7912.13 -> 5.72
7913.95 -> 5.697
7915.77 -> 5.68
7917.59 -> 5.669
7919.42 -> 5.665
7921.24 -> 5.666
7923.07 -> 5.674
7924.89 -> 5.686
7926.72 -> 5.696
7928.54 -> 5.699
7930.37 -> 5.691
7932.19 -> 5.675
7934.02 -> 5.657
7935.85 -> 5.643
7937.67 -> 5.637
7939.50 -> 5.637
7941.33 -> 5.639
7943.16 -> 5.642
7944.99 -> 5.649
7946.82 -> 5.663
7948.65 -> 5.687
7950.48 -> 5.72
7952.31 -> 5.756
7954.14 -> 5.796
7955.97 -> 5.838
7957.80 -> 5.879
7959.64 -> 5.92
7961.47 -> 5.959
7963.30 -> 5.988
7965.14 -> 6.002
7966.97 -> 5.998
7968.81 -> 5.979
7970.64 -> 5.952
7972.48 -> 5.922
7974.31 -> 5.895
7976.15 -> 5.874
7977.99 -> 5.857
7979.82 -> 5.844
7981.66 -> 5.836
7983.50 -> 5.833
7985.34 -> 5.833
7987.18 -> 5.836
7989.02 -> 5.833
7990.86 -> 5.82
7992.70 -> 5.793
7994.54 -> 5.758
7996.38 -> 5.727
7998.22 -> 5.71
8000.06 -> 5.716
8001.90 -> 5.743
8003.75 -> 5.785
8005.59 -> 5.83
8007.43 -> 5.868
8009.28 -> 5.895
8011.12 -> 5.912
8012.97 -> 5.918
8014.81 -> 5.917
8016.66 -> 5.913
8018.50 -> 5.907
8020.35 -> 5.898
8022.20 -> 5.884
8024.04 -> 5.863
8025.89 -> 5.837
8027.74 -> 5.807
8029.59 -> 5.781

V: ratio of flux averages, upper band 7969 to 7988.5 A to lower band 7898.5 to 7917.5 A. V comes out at 1.01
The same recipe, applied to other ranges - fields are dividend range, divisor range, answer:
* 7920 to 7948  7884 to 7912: 0.95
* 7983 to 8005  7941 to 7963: 1.00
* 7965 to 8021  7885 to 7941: 1.01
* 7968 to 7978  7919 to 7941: 1.04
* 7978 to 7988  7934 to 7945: 1.03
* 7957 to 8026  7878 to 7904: 0.97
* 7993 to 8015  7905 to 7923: 1.02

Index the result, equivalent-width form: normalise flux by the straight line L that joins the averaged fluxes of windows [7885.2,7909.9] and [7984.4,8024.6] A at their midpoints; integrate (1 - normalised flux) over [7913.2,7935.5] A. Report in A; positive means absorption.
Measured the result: 0.9 A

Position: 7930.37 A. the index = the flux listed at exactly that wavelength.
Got 5.691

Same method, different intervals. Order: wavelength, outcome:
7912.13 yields 5.72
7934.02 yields 5.657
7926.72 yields 5.696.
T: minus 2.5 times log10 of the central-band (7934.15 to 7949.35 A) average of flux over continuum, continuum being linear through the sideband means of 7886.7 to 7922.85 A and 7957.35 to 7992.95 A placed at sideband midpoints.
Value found 0.04 mag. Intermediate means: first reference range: 5.86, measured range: 5.65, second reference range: 5.89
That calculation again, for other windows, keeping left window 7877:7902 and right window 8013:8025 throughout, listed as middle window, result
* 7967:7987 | 0.013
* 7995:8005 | 0.034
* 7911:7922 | 0.063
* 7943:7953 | 0.056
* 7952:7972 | 0.009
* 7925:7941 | 0.063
